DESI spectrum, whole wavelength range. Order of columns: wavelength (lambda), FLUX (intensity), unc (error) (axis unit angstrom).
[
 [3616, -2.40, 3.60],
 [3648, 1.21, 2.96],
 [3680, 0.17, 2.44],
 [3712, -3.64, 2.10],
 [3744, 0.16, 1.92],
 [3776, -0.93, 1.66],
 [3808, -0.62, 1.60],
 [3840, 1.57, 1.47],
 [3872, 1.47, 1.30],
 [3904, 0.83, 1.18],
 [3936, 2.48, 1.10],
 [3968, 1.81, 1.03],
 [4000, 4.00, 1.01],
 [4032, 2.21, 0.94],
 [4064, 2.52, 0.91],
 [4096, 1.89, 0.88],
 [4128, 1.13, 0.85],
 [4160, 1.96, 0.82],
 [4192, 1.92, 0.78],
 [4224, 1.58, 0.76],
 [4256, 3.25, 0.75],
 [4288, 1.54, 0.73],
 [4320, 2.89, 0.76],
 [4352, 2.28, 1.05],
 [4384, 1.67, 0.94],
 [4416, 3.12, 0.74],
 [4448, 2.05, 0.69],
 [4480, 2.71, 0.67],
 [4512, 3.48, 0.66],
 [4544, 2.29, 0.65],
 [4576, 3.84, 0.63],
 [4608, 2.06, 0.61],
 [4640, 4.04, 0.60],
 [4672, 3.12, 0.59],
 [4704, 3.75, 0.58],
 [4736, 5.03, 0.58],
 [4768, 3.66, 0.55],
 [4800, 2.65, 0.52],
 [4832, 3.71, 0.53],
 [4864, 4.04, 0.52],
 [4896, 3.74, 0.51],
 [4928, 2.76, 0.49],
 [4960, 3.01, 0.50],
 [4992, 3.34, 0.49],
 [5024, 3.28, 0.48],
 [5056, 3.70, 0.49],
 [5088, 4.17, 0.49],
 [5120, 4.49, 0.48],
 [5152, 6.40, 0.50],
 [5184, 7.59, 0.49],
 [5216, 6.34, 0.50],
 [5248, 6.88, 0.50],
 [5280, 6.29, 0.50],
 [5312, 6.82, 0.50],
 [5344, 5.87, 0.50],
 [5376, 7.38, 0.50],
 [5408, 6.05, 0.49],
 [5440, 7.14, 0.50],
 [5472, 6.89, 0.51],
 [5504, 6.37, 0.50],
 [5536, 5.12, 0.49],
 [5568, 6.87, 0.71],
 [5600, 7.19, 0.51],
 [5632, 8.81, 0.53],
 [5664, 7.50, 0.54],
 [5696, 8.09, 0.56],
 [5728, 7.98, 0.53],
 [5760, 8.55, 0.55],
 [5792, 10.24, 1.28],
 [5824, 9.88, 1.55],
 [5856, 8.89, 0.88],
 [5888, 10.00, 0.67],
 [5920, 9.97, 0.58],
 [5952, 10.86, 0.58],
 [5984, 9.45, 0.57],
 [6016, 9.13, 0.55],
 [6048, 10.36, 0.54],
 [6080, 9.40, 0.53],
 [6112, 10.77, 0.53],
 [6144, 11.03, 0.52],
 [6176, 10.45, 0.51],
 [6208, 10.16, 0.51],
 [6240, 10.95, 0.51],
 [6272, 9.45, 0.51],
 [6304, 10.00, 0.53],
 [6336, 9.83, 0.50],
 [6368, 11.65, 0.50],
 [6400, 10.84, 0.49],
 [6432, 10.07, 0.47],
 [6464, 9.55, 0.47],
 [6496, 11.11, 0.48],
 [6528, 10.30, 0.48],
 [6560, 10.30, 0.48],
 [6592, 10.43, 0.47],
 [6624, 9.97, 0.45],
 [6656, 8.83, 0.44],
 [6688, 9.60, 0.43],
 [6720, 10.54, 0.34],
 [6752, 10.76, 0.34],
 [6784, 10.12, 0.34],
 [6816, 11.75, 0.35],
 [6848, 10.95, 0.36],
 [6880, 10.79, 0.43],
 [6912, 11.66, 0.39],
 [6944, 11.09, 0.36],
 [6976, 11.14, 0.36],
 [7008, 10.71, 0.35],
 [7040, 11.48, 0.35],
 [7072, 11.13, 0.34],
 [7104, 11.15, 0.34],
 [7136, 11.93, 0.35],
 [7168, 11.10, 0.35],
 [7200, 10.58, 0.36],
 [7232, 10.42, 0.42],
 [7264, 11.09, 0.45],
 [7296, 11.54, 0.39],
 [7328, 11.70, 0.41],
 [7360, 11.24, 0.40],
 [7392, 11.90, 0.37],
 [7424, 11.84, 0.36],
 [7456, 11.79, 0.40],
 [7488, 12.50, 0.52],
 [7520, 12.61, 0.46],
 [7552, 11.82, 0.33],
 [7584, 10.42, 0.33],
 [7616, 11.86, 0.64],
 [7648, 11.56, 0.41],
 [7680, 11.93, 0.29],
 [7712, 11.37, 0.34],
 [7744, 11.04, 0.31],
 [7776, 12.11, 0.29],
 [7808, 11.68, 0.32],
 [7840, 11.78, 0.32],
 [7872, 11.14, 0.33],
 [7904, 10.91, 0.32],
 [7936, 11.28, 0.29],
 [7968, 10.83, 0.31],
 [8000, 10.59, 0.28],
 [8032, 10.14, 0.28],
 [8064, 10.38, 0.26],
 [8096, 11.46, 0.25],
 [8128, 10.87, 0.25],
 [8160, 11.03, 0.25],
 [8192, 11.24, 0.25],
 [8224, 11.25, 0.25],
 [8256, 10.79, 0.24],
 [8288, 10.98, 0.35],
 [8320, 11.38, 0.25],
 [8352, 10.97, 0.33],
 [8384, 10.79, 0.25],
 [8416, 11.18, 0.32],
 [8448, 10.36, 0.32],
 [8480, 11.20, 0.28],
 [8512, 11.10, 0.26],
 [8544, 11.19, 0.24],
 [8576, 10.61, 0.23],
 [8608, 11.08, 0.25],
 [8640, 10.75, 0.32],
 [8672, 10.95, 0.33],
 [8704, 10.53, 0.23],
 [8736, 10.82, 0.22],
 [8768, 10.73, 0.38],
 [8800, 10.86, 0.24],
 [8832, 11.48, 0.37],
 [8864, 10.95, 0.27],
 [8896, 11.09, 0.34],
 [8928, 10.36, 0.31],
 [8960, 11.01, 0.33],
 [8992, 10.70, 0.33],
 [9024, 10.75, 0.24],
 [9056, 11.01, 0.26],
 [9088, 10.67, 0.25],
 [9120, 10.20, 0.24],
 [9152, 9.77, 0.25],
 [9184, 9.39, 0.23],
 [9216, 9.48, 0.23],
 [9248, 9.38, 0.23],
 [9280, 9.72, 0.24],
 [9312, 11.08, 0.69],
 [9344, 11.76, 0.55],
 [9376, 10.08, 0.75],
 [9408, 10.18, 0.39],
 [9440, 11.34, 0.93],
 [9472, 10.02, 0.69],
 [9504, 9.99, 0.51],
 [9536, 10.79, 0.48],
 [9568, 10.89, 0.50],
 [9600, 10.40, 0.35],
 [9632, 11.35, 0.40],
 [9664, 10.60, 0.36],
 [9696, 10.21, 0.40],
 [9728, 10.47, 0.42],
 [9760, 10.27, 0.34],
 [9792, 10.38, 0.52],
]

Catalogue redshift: 0.29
